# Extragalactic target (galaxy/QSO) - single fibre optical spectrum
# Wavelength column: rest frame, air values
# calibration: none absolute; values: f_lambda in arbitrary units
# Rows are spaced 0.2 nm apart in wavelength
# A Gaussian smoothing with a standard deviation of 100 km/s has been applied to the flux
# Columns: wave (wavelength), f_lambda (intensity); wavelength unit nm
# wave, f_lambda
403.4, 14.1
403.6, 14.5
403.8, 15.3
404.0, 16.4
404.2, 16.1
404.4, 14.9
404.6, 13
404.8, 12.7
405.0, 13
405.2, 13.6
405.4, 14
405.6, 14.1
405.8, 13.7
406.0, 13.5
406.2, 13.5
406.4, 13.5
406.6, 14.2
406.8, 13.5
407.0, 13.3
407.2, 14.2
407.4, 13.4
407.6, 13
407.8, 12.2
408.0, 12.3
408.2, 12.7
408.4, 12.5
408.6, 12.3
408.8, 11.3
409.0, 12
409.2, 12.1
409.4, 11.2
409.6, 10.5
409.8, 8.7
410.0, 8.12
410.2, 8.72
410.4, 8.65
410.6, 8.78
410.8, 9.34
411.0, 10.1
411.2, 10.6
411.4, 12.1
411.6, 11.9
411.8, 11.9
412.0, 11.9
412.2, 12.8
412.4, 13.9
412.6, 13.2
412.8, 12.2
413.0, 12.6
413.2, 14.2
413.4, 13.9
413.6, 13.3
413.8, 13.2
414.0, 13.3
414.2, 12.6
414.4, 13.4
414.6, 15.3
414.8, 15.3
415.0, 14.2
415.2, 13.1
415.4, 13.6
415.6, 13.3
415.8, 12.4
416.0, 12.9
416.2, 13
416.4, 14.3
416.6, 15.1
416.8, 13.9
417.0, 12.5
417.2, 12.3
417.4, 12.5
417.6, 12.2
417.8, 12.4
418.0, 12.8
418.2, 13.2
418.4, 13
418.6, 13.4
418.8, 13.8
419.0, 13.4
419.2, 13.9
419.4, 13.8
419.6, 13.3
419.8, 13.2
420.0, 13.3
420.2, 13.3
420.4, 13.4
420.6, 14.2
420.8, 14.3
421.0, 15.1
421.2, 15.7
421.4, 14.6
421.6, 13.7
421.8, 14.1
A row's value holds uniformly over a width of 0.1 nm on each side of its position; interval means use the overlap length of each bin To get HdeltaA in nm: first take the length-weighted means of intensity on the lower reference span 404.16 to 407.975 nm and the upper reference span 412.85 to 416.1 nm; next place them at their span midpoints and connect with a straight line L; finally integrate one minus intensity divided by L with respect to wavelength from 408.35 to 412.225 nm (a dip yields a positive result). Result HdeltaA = 0.81 nm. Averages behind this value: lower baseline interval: 13.6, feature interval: 10.7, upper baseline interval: 13.5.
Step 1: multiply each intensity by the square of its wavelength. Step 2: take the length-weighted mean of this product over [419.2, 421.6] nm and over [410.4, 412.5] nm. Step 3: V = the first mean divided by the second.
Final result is 1.30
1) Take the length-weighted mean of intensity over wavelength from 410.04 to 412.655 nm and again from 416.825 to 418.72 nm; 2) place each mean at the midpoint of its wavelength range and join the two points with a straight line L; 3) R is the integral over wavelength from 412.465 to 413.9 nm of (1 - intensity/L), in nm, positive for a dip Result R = -0.22 nm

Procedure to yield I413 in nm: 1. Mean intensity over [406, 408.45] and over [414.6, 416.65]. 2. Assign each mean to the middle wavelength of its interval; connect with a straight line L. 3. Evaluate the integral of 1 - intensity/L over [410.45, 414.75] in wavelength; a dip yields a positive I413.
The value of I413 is 0.37 nm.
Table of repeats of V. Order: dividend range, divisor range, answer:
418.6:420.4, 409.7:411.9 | 1.42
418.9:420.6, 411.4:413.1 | 1.12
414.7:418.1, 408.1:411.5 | 1.30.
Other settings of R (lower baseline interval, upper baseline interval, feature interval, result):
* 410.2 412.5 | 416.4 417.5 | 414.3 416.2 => -0.16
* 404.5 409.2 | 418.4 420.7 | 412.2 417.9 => 0.01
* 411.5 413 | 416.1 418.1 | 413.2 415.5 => -0.18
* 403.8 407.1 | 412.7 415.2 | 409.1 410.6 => 0.45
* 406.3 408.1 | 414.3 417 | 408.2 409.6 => 0.16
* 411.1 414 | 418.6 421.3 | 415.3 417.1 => -0.02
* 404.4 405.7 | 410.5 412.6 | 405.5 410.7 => 0.24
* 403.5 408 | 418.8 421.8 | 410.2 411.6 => 0.39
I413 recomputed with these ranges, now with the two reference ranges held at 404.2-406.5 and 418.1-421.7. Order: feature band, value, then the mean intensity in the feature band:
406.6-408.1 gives 0.06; 13.2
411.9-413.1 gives 0.09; 12.8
